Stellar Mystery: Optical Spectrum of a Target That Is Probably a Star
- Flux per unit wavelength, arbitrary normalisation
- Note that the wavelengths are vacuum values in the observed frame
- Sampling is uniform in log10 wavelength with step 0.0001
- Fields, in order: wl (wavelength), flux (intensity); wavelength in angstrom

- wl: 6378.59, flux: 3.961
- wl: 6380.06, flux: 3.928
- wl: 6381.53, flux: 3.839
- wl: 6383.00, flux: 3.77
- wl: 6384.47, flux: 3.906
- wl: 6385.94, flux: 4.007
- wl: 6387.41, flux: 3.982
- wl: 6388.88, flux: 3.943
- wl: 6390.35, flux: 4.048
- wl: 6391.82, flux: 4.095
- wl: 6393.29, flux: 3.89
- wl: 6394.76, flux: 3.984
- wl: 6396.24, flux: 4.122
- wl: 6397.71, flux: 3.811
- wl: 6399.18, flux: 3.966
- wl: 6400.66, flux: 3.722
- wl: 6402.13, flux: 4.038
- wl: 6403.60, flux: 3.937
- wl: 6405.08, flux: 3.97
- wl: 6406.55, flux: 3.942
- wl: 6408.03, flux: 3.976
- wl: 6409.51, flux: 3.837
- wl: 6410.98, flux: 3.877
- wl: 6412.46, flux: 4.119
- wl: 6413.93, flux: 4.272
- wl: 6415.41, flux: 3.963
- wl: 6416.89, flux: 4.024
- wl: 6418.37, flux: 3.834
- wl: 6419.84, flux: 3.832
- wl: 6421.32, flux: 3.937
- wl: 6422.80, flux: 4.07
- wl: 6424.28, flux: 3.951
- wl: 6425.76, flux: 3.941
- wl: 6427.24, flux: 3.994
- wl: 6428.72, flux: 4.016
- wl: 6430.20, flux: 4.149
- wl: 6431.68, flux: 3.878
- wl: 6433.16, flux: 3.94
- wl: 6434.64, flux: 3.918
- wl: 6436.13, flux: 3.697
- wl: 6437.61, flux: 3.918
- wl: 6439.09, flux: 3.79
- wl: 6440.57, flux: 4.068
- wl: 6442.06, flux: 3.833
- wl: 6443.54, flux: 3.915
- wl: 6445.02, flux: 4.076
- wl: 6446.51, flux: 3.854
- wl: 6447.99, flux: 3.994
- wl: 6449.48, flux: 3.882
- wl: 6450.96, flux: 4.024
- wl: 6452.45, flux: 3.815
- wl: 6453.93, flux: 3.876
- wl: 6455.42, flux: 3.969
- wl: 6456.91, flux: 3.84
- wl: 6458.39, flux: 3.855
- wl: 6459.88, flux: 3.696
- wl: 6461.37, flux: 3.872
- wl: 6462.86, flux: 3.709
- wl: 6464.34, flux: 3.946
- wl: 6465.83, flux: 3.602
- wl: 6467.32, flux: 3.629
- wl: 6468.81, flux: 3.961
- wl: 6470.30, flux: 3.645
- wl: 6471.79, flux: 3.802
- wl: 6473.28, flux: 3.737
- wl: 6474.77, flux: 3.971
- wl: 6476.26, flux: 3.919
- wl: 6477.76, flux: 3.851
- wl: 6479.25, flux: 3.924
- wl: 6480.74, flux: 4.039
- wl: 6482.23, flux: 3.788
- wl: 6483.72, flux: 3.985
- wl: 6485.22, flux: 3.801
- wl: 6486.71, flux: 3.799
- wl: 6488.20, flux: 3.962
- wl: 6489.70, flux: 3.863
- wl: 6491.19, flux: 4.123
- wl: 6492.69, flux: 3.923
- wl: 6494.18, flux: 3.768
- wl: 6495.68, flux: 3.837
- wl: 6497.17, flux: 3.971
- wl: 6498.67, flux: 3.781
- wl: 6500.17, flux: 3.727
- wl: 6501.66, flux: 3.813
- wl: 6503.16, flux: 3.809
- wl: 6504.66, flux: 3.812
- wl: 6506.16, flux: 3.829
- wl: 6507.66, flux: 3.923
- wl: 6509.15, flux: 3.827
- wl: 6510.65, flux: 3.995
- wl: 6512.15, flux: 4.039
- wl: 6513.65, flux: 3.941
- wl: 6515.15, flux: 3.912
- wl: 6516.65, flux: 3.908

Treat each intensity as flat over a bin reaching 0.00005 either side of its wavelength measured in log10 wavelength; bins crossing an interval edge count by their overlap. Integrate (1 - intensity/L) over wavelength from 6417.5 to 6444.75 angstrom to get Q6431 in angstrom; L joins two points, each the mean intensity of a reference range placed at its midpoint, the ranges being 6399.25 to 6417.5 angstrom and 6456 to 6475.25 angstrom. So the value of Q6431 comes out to -0.21 angstrom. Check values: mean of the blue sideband 3.97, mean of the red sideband 3.79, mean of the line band 3.93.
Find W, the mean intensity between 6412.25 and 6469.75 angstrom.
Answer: 3.91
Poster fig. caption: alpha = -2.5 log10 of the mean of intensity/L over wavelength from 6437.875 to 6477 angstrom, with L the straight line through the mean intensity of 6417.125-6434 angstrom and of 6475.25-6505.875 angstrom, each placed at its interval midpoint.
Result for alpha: 0.017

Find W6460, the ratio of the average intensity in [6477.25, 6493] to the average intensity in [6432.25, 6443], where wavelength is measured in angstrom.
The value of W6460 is 1.01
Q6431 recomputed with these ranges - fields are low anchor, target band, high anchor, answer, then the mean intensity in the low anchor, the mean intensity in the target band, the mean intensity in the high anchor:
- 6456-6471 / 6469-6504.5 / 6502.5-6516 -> -0.22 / 3.78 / 3.86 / 3.9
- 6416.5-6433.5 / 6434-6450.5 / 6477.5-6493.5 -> 0.19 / 3.96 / 3.91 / 3.92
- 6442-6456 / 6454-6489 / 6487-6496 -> 0.70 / 3.93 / 3.84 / 3.91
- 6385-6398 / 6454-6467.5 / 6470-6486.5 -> 0.31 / 3.99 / 3.8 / 3.86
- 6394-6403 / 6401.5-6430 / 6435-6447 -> -0.41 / 3.94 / 3.98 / 3.89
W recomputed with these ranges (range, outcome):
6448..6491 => 3.85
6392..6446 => 3.95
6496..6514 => 3.87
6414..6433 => 3.98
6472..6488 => 3.88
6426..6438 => 3.94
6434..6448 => 3.9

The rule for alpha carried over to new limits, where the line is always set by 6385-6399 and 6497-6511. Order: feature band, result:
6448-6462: 0.01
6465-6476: 0.03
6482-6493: -0.01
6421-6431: -0.02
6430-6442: 0.01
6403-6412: 0.01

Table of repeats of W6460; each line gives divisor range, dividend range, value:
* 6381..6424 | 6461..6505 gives 0.97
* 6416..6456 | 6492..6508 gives 0.97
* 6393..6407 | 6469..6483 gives 0.98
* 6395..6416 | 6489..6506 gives 0.97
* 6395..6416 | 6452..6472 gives 0.96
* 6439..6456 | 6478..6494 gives 1.00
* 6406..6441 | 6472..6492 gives 0.99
